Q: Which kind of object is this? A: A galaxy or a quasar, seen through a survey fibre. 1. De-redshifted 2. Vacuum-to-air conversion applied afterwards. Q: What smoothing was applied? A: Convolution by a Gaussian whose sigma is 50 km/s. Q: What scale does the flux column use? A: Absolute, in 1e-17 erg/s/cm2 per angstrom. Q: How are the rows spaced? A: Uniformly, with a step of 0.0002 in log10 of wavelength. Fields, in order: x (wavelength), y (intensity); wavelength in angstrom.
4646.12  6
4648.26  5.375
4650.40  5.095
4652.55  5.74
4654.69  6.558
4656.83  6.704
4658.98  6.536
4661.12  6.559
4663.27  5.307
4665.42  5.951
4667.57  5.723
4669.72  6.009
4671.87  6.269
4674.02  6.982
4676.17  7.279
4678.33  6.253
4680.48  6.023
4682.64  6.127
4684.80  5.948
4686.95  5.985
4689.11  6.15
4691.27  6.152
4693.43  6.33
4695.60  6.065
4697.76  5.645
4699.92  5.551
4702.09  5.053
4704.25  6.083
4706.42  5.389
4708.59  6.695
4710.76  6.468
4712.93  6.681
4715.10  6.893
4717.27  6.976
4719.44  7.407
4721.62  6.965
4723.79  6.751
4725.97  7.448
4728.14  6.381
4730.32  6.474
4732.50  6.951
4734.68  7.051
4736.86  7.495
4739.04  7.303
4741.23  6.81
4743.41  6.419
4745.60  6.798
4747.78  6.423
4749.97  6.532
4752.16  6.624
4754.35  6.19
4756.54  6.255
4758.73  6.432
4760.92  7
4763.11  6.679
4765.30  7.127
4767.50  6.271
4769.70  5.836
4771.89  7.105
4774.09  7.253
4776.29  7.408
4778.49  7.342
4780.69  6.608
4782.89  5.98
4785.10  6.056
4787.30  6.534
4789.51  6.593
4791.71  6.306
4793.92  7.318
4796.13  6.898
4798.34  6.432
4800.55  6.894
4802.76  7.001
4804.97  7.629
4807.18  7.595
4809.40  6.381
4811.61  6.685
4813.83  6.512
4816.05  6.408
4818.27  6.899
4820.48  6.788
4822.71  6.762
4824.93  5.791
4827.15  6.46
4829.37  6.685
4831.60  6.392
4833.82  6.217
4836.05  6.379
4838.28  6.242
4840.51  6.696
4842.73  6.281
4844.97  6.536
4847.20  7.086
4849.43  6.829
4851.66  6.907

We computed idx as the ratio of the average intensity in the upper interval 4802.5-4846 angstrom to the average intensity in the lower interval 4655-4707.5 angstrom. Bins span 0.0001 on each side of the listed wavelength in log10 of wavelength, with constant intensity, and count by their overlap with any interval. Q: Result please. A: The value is 1.08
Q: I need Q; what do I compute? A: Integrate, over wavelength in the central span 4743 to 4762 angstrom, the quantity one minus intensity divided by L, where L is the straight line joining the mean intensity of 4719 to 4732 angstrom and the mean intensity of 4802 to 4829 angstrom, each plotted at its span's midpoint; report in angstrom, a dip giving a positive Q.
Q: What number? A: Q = 0.9 angstrom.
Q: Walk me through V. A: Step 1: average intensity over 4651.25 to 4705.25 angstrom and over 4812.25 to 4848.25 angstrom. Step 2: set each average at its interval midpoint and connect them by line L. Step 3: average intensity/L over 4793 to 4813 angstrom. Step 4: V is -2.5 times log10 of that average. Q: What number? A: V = -0.09 mag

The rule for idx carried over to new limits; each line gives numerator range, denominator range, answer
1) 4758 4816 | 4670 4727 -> 1.06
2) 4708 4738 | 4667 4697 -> 1.11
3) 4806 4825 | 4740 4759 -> 1.03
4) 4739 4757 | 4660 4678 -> 1.05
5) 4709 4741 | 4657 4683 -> 1.11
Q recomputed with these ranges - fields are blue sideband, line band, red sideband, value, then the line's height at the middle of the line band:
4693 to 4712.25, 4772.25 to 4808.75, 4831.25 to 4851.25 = -3.2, 6.31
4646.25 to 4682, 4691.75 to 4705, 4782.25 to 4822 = 1.0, 6.29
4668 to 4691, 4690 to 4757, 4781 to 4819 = -0.9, 6.44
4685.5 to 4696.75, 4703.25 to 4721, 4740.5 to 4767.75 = -0.9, 6.28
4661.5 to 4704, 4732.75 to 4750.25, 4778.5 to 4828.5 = -1.4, 6.35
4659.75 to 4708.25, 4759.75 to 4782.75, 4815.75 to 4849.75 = -1.8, 6.33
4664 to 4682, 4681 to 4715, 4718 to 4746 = 2.7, 6.57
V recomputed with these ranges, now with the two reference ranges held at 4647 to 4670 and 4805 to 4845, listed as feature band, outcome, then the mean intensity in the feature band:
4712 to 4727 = -0.14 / 7.02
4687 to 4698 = 0.00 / 6.09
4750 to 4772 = -0.03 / 6.53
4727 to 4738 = -0.11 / 6.88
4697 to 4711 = 0.06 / 5.81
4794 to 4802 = -0.06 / 6.83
